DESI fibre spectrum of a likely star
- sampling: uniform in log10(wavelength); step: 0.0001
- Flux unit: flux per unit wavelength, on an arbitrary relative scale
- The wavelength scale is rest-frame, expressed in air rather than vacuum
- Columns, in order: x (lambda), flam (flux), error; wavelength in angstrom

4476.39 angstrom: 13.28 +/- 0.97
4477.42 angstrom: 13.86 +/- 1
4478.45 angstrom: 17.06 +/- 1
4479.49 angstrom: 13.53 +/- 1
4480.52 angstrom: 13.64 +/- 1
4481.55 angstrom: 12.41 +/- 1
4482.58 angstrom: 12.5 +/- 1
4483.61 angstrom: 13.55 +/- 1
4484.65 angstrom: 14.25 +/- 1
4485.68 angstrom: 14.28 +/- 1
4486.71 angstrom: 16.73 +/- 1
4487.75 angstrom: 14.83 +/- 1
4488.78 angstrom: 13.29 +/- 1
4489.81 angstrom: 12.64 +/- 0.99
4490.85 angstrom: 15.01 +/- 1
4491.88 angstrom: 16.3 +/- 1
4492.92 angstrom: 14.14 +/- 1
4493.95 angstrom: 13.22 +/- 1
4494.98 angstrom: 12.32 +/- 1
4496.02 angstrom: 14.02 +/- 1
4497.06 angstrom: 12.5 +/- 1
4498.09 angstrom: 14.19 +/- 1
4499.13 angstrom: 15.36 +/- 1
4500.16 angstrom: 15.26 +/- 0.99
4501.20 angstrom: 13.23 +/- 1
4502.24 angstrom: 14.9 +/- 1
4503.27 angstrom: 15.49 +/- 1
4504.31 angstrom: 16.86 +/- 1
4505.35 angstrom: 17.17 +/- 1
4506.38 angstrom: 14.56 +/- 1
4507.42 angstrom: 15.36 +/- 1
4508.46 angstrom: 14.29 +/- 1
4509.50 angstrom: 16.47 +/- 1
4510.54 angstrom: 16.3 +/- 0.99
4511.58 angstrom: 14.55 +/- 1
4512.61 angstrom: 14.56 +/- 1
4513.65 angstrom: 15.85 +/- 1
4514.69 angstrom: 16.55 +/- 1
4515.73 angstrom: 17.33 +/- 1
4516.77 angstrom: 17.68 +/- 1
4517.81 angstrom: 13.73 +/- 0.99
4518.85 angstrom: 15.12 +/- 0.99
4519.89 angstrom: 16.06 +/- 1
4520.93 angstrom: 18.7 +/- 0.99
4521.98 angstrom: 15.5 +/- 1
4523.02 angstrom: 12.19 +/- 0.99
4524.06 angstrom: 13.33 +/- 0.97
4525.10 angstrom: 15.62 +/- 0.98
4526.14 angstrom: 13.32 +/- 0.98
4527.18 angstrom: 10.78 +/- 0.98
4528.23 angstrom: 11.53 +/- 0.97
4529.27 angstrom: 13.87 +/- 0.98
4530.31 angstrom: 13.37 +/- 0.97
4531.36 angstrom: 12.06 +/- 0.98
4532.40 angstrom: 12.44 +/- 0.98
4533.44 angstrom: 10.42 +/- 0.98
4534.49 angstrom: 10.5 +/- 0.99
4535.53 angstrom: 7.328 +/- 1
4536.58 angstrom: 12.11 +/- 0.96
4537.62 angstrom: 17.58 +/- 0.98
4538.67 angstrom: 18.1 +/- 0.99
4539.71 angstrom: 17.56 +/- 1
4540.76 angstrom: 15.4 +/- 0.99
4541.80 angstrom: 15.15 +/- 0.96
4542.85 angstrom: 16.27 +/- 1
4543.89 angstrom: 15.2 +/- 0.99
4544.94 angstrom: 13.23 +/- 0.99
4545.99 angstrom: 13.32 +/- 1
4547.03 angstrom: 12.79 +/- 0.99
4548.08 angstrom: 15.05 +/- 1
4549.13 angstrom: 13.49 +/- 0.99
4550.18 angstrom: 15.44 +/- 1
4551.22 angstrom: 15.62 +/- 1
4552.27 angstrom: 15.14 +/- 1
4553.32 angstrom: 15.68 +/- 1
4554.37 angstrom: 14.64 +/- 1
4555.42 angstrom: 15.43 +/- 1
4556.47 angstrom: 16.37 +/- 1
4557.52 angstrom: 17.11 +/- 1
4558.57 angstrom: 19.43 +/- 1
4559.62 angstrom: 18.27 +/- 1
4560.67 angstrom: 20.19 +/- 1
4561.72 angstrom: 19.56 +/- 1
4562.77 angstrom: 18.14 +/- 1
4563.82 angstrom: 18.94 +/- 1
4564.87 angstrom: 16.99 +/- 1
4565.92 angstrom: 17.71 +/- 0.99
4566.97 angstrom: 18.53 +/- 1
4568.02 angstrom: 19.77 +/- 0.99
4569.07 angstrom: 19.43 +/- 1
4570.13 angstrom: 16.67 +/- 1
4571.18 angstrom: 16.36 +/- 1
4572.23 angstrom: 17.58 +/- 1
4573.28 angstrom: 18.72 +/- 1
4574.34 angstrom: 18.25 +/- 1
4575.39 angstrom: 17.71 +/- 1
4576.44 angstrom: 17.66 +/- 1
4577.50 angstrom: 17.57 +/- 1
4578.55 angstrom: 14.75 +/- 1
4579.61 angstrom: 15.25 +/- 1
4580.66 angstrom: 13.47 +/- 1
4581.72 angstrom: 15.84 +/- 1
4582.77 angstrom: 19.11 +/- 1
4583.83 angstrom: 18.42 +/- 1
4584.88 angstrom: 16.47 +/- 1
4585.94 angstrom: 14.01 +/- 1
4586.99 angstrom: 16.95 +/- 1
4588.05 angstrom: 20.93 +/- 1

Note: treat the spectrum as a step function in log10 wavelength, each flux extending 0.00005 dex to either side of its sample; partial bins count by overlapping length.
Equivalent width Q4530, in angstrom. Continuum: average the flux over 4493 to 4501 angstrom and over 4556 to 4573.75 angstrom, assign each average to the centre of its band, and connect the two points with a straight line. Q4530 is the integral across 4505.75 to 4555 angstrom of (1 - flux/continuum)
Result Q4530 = 4.4 angstrom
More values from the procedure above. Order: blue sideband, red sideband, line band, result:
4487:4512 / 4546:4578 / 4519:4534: 2.06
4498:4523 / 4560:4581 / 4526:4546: 3.66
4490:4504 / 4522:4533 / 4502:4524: -3.31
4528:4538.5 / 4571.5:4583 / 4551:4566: -2.37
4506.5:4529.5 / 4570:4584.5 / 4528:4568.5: 1.55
